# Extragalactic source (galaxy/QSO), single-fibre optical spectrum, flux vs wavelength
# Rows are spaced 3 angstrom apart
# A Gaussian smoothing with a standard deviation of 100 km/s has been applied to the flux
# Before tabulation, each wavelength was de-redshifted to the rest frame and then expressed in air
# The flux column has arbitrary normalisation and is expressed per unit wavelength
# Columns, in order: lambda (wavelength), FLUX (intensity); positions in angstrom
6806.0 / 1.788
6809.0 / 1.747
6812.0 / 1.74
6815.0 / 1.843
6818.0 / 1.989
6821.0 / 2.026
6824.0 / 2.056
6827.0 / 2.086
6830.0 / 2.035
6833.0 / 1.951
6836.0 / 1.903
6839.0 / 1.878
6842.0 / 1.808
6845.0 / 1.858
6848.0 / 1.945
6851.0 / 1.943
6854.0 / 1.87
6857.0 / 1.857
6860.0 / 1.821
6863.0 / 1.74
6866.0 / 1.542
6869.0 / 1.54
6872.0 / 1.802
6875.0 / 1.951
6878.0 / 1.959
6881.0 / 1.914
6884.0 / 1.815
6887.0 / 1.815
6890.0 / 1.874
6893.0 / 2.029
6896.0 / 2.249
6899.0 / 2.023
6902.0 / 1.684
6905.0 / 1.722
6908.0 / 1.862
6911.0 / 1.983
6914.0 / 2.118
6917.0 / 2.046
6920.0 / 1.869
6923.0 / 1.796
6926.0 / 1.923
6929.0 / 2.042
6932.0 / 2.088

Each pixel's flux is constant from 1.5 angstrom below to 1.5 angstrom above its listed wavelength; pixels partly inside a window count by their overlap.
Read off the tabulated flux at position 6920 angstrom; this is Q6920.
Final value 1.869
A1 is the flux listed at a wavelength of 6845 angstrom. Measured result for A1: 1.858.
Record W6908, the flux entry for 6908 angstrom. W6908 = 1.862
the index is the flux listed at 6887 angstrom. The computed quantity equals 1.815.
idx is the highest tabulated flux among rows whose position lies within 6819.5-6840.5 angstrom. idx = 2.086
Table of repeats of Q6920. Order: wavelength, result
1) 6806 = 1.788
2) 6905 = 1.722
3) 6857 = 1.857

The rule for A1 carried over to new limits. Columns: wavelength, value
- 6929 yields 2.042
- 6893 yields 2.029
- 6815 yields 1.843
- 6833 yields 1.951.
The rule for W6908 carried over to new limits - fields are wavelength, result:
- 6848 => 1.945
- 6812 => 1.74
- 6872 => 1.802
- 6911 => 1.983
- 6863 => 1.74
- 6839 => 1.878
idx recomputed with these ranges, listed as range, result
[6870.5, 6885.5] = 1.959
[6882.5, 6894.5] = 2.029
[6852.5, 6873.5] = 1.87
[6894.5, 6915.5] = 2.249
